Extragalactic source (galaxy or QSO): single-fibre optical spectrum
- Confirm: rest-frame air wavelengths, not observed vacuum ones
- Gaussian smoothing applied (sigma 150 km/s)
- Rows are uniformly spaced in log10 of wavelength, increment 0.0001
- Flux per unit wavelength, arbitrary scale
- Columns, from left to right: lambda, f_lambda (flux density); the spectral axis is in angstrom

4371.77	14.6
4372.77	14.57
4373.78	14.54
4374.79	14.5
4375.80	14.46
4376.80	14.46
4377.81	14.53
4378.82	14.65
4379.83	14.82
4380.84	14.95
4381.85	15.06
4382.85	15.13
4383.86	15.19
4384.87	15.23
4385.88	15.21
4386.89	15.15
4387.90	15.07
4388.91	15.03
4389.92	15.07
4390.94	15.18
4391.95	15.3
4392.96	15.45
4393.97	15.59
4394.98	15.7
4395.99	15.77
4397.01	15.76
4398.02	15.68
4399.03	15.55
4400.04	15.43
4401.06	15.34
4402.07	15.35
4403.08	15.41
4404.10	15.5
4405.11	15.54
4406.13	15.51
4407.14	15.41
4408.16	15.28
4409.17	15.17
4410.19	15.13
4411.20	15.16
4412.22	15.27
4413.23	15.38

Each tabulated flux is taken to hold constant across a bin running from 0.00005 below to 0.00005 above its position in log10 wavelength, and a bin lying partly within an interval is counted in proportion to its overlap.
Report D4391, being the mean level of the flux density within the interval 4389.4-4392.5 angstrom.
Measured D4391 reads 15.2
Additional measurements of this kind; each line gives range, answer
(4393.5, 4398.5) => 15.7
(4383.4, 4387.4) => 15.2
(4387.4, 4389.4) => 15.1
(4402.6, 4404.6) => 15.4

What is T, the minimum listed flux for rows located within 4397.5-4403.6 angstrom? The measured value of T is 15.34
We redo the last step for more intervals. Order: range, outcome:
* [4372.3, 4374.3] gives 14.54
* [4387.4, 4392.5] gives 15.03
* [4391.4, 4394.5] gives 15.3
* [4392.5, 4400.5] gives 15.43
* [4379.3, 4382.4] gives 14.82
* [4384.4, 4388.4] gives 15.07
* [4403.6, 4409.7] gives 15.17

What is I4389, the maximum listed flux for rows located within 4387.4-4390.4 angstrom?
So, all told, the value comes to 15.07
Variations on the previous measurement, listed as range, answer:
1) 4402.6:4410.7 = 15.54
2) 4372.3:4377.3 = 14.57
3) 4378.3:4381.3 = 14.95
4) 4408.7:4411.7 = 15.17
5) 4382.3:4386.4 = 15.23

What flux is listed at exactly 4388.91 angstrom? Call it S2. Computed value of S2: 15.03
